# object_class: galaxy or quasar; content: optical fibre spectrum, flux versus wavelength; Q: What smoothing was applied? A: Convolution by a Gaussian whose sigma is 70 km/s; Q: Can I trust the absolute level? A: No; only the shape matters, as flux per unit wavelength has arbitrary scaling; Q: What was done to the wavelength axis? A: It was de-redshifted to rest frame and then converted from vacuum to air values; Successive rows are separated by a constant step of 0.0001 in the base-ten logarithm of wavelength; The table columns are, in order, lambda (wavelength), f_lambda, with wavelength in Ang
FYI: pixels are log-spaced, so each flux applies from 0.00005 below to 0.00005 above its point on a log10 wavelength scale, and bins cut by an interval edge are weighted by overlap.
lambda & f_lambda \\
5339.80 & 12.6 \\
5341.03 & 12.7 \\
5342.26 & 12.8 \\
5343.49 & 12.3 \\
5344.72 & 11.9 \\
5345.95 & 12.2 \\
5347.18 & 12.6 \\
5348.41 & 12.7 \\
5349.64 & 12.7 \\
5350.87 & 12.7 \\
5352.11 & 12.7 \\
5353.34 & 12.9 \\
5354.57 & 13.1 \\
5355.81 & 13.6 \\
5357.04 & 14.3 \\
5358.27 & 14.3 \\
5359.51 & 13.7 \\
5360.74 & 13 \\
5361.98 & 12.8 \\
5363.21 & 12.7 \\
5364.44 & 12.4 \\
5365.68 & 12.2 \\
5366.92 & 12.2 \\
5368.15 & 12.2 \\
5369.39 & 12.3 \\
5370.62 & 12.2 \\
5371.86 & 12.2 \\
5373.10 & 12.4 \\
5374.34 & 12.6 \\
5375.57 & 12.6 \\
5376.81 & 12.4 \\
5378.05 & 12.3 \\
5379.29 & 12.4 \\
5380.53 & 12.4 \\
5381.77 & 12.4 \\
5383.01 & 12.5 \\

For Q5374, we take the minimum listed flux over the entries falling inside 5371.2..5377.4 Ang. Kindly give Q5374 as 12.2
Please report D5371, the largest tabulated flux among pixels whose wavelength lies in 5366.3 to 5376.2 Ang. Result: 12.6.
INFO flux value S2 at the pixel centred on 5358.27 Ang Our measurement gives 14.3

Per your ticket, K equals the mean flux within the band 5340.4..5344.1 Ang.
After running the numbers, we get 12.6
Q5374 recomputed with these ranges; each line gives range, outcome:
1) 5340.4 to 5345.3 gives 11.9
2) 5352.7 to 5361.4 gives 12.9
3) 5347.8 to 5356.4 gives 12.7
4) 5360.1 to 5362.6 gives 12.8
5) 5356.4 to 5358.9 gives 14.3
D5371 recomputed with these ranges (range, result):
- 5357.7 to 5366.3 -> 14.3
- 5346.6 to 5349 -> 12.7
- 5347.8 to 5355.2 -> 13.1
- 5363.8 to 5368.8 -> 12.4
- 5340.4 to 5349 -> 12.8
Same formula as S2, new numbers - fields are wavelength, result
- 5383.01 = 12.5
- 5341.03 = 12.7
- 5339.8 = 12.6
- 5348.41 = 12.7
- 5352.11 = 12.7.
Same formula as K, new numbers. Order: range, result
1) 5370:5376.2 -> 12.4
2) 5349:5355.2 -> 12.8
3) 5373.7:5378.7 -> 12.5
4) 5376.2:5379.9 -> 12.4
